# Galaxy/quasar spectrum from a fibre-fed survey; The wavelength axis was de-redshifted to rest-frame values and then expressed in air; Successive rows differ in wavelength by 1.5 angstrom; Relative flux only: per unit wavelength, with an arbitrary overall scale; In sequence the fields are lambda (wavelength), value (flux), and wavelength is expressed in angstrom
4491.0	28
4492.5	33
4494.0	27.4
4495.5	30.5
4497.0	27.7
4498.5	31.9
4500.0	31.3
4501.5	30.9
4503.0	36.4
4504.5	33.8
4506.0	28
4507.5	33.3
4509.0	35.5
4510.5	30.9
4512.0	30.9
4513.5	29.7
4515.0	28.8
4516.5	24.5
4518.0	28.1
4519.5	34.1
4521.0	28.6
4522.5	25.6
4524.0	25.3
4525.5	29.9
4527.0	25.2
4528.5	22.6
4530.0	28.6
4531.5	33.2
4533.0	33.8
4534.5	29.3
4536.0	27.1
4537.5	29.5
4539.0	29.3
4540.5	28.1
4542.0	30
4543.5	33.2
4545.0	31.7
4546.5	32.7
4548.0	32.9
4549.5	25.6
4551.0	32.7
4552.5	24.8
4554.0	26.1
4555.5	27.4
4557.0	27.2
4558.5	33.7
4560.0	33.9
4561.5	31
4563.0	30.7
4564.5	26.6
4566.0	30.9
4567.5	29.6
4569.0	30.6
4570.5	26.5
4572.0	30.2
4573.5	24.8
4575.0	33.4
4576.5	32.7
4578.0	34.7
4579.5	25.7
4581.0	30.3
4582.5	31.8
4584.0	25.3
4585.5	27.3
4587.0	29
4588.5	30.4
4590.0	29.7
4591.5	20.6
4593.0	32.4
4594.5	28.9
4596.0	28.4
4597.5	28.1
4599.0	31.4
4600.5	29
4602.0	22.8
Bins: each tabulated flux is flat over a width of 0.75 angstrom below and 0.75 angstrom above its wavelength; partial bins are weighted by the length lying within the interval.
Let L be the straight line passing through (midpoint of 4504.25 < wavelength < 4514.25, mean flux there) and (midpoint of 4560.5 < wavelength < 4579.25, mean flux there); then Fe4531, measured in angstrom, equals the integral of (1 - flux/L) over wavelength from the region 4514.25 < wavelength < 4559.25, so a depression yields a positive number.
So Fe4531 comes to 2.8 angstrom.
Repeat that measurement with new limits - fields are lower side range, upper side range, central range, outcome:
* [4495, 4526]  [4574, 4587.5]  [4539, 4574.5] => 0.5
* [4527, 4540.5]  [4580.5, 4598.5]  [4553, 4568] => -0.5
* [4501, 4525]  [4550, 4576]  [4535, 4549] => -0.3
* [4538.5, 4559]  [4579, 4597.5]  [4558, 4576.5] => -0.8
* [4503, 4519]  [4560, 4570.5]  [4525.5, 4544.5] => 0.7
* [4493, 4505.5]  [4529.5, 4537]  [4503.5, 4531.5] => 1.4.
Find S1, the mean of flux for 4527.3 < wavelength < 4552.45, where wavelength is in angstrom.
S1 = 29.8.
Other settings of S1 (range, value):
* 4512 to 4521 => 29.2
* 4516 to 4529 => 27.2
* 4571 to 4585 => 29.8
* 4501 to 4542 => 29.7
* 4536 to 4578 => 29.9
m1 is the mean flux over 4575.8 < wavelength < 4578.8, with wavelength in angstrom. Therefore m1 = 33.6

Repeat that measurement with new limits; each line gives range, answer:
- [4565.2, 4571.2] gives 29.4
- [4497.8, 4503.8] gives 32.6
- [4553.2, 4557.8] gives 27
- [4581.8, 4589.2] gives 28.7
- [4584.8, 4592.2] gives 27.4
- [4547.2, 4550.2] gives 29.4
